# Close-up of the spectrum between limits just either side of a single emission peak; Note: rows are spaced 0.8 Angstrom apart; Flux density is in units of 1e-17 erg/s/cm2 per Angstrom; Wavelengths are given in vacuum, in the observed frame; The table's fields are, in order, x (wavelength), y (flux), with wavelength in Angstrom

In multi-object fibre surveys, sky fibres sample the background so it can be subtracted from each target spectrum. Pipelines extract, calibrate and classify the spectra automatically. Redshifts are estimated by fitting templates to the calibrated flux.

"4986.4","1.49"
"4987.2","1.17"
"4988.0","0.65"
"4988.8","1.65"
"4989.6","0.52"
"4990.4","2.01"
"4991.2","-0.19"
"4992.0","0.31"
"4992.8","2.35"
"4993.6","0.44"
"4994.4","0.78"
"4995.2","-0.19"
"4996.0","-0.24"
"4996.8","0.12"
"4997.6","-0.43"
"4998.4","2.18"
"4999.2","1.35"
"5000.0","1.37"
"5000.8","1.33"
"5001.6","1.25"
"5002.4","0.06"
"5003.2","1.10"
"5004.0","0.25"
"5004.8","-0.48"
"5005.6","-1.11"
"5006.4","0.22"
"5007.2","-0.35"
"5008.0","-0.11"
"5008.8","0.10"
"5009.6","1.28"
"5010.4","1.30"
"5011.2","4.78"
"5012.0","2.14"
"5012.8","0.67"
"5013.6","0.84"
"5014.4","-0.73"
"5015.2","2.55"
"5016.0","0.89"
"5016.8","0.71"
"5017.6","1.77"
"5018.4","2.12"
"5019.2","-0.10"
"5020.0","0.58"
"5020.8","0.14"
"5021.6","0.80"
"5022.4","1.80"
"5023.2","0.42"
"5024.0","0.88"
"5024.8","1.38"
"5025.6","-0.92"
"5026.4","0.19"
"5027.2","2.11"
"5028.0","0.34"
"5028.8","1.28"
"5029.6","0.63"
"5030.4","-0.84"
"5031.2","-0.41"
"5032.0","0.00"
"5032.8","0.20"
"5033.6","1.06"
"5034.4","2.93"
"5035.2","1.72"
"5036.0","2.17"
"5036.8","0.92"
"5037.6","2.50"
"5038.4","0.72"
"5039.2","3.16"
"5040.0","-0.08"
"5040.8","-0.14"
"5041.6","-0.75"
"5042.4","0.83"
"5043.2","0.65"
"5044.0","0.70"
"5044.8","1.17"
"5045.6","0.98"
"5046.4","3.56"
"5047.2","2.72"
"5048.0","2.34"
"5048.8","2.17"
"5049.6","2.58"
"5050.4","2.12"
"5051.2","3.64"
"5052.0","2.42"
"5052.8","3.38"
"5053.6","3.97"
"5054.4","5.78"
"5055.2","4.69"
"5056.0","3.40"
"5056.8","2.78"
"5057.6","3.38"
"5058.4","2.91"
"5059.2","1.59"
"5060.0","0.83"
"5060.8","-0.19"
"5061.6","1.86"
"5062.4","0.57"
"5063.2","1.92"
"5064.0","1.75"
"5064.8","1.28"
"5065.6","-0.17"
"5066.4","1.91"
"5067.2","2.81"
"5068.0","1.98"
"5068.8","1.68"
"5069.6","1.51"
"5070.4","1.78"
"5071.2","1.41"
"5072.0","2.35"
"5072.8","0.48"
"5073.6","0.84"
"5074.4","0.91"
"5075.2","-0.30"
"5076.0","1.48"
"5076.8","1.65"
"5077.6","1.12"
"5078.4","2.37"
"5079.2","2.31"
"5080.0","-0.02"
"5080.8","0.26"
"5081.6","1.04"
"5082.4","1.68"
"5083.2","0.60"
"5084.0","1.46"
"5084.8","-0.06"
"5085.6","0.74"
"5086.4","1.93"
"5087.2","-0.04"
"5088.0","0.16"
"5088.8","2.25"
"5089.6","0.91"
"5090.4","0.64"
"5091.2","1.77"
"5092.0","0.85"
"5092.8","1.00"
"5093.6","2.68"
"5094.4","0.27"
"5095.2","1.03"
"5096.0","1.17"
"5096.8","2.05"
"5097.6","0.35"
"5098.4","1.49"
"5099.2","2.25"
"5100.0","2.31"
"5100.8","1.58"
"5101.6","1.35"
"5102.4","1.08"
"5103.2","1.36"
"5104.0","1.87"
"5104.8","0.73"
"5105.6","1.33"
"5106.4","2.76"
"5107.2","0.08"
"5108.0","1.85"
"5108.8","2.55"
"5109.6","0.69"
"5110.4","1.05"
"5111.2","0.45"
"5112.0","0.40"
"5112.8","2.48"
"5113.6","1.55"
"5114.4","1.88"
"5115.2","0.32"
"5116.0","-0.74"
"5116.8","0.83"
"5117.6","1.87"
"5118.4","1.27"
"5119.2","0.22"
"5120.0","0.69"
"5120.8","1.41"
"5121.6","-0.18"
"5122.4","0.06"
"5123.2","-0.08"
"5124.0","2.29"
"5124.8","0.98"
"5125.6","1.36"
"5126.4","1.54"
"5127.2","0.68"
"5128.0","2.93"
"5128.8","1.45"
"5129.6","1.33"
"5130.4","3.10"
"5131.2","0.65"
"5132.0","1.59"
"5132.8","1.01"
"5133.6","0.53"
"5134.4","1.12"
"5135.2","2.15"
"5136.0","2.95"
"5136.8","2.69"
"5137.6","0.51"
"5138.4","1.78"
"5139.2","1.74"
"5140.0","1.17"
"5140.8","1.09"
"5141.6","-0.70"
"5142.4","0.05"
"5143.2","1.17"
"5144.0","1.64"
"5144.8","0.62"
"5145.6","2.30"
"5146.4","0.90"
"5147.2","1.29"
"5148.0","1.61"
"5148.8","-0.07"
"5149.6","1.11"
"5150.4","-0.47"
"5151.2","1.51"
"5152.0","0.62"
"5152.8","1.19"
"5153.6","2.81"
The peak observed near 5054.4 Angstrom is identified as [O II] 3727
